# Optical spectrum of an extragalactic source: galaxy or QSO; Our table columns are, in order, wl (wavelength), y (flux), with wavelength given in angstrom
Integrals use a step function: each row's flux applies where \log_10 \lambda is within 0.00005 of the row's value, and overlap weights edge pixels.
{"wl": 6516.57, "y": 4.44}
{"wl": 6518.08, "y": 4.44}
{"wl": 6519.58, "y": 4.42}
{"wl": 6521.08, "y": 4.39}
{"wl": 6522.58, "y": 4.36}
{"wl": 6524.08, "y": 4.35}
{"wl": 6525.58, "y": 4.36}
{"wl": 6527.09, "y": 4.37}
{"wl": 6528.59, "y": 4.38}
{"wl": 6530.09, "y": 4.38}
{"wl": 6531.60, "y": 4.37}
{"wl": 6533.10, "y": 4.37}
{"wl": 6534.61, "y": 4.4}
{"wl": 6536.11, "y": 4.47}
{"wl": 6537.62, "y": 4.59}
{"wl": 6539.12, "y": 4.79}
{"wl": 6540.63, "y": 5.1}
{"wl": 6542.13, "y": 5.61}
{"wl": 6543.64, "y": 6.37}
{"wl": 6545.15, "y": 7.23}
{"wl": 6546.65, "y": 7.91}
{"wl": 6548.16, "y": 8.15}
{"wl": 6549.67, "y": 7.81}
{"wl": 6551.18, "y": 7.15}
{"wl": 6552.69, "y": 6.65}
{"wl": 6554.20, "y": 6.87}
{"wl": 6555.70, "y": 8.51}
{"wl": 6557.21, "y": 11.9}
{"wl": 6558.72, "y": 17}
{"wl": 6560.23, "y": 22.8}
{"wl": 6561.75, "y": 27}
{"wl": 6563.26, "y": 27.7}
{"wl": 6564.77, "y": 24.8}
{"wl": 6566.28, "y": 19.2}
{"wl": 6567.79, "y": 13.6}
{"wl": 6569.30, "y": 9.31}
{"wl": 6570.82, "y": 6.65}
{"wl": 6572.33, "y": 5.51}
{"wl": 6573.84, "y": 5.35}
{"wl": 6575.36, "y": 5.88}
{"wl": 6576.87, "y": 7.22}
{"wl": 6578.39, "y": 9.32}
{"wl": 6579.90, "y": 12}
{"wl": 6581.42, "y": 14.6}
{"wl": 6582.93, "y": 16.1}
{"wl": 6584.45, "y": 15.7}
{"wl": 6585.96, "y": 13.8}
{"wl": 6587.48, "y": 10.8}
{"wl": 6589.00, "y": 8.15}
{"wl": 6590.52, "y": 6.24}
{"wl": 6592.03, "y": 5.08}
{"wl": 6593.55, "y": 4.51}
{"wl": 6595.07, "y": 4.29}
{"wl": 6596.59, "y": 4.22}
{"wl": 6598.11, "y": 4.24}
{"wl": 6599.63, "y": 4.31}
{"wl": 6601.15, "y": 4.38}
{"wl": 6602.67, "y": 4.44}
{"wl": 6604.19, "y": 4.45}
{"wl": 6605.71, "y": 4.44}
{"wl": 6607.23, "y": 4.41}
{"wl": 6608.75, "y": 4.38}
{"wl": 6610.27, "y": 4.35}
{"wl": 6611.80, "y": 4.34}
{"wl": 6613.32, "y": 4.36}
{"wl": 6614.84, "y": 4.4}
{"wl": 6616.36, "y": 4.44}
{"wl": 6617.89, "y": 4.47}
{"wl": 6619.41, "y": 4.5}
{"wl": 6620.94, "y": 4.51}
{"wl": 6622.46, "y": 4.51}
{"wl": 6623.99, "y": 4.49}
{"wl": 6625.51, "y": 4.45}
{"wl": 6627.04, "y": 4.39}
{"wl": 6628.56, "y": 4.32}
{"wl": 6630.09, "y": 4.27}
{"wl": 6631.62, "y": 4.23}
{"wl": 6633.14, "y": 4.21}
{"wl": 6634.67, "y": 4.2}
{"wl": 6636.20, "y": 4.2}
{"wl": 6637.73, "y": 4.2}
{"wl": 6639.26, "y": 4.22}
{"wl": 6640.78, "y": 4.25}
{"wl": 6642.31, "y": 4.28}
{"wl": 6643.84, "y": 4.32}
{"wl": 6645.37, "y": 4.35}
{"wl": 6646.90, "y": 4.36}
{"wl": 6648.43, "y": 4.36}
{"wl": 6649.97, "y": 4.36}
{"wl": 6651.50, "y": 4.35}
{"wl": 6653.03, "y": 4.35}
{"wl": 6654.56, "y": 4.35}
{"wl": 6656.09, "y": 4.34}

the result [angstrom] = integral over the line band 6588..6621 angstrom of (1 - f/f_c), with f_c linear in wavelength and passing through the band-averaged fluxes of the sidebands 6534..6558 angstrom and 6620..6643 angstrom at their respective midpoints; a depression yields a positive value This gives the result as 2.4 angstrom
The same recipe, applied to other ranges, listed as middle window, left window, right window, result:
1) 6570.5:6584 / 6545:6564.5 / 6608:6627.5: 0.65 angstrom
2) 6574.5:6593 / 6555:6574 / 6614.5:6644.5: 2.99 angstrom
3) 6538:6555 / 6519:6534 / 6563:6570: 7.03 angstrom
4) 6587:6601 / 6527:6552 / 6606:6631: -2.28 angstrom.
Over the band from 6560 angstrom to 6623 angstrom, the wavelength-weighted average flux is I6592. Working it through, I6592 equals 8.81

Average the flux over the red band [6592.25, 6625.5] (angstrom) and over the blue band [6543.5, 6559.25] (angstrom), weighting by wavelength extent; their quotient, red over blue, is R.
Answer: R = 0.51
